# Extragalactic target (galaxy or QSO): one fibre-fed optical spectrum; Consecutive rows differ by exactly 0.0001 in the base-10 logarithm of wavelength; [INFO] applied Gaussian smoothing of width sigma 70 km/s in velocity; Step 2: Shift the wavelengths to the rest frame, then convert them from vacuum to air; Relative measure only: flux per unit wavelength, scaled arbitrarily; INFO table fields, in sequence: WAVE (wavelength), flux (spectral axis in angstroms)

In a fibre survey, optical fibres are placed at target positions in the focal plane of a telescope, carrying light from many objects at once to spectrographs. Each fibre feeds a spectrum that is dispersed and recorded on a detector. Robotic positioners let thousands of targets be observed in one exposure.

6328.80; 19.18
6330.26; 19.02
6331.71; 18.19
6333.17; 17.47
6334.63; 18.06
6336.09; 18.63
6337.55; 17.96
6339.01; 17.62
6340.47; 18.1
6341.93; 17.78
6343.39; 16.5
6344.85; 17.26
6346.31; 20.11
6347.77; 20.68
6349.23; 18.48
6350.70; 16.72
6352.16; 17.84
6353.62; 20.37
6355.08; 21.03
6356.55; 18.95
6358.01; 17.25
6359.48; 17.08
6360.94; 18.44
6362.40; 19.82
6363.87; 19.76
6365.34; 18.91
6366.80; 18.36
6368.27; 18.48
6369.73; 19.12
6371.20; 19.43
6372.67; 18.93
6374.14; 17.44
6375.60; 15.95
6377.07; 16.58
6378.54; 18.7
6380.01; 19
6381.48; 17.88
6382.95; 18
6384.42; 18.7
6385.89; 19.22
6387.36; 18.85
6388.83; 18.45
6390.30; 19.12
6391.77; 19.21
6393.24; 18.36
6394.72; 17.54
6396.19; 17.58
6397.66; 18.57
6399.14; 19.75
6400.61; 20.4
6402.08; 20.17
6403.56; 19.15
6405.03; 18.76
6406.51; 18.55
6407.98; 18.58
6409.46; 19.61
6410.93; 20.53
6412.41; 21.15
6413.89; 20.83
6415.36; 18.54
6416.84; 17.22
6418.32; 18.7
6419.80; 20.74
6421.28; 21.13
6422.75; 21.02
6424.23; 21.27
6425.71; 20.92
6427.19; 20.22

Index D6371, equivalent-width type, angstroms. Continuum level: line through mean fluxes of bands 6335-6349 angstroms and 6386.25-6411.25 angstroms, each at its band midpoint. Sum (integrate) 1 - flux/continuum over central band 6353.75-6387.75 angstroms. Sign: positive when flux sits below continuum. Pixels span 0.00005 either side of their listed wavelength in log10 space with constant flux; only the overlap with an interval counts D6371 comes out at 0.2 angstroms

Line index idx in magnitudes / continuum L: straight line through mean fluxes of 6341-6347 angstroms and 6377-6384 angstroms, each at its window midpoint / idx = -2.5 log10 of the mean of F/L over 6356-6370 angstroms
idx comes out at -0.03 mag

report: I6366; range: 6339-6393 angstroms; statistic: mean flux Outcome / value 18.5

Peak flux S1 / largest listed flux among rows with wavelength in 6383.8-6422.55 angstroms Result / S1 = 21.15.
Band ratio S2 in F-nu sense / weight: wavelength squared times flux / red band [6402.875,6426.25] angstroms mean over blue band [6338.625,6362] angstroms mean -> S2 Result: 1.10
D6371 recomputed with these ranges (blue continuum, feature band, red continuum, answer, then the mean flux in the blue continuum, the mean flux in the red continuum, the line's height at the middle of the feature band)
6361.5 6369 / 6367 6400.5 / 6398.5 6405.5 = 1.62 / 19.1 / 19.7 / 19.4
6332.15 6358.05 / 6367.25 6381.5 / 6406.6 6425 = 0.64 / 18.4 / 19.9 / 19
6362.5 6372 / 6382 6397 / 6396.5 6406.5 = 0.57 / 19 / 19.3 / 19.2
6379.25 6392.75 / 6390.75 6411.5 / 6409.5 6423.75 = 0.33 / 18.7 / 20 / 19.3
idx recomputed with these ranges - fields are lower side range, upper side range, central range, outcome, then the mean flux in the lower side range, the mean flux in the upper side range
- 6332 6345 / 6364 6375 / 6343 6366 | -0.03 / 17.7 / 18.7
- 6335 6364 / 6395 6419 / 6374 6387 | 0.05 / 18.5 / 19.2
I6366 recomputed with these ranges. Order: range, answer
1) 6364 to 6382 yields 18.3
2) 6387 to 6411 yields 19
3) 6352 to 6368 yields 18.9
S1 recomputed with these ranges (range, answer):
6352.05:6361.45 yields 21.03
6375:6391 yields 19.22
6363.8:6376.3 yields 19.76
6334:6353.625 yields 20.68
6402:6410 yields 20.17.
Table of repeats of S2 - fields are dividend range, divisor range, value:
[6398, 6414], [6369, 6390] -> 1.08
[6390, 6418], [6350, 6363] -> 1.04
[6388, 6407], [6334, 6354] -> 1.05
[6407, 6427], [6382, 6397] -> 1.09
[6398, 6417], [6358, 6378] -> 1.08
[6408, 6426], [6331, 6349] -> 1.13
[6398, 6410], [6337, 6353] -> 1.09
